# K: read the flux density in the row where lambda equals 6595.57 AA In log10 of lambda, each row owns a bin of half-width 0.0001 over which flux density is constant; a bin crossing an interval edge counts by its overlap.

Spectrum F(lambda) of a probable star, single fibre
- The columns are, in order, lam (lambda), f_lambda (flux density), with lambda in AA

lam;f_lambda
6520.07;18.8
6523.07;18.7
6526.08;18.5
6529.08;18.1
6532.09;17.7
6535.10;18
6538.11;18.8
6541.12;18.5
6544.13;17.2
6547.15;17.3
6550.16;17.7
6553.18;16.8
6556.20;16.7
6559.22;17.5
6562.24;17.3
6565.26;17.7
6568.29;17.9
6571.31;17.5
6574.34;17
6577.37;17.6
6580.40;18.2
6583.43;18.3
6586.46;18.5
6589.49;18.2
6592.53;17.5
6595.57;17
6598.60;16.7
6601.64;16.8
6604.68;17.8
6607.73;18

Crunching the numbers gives 17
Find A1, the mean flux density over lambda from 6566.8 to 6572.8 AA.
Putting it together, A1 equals 17.7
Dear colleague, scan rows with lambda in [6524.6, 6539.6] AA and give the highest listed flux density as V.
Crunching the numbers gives 18.8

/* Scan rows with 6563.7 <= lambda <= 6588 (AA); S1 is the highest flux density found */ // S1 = 18.5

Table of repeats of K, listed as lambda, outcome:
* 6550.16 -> 17.7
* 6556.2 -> 16.7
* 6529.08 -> 18.1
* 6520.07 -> 18.8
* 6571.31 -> 17.5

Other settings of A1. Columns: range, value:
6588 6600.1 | 17.3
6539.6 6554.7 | 17.5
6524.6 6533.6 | 18.1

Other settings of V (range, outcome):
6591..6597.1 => 17.5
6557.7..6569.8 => 17.9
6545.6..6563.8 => 17.7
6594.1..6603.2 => 17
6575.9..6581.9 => 18.2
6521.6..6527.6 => 18.7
